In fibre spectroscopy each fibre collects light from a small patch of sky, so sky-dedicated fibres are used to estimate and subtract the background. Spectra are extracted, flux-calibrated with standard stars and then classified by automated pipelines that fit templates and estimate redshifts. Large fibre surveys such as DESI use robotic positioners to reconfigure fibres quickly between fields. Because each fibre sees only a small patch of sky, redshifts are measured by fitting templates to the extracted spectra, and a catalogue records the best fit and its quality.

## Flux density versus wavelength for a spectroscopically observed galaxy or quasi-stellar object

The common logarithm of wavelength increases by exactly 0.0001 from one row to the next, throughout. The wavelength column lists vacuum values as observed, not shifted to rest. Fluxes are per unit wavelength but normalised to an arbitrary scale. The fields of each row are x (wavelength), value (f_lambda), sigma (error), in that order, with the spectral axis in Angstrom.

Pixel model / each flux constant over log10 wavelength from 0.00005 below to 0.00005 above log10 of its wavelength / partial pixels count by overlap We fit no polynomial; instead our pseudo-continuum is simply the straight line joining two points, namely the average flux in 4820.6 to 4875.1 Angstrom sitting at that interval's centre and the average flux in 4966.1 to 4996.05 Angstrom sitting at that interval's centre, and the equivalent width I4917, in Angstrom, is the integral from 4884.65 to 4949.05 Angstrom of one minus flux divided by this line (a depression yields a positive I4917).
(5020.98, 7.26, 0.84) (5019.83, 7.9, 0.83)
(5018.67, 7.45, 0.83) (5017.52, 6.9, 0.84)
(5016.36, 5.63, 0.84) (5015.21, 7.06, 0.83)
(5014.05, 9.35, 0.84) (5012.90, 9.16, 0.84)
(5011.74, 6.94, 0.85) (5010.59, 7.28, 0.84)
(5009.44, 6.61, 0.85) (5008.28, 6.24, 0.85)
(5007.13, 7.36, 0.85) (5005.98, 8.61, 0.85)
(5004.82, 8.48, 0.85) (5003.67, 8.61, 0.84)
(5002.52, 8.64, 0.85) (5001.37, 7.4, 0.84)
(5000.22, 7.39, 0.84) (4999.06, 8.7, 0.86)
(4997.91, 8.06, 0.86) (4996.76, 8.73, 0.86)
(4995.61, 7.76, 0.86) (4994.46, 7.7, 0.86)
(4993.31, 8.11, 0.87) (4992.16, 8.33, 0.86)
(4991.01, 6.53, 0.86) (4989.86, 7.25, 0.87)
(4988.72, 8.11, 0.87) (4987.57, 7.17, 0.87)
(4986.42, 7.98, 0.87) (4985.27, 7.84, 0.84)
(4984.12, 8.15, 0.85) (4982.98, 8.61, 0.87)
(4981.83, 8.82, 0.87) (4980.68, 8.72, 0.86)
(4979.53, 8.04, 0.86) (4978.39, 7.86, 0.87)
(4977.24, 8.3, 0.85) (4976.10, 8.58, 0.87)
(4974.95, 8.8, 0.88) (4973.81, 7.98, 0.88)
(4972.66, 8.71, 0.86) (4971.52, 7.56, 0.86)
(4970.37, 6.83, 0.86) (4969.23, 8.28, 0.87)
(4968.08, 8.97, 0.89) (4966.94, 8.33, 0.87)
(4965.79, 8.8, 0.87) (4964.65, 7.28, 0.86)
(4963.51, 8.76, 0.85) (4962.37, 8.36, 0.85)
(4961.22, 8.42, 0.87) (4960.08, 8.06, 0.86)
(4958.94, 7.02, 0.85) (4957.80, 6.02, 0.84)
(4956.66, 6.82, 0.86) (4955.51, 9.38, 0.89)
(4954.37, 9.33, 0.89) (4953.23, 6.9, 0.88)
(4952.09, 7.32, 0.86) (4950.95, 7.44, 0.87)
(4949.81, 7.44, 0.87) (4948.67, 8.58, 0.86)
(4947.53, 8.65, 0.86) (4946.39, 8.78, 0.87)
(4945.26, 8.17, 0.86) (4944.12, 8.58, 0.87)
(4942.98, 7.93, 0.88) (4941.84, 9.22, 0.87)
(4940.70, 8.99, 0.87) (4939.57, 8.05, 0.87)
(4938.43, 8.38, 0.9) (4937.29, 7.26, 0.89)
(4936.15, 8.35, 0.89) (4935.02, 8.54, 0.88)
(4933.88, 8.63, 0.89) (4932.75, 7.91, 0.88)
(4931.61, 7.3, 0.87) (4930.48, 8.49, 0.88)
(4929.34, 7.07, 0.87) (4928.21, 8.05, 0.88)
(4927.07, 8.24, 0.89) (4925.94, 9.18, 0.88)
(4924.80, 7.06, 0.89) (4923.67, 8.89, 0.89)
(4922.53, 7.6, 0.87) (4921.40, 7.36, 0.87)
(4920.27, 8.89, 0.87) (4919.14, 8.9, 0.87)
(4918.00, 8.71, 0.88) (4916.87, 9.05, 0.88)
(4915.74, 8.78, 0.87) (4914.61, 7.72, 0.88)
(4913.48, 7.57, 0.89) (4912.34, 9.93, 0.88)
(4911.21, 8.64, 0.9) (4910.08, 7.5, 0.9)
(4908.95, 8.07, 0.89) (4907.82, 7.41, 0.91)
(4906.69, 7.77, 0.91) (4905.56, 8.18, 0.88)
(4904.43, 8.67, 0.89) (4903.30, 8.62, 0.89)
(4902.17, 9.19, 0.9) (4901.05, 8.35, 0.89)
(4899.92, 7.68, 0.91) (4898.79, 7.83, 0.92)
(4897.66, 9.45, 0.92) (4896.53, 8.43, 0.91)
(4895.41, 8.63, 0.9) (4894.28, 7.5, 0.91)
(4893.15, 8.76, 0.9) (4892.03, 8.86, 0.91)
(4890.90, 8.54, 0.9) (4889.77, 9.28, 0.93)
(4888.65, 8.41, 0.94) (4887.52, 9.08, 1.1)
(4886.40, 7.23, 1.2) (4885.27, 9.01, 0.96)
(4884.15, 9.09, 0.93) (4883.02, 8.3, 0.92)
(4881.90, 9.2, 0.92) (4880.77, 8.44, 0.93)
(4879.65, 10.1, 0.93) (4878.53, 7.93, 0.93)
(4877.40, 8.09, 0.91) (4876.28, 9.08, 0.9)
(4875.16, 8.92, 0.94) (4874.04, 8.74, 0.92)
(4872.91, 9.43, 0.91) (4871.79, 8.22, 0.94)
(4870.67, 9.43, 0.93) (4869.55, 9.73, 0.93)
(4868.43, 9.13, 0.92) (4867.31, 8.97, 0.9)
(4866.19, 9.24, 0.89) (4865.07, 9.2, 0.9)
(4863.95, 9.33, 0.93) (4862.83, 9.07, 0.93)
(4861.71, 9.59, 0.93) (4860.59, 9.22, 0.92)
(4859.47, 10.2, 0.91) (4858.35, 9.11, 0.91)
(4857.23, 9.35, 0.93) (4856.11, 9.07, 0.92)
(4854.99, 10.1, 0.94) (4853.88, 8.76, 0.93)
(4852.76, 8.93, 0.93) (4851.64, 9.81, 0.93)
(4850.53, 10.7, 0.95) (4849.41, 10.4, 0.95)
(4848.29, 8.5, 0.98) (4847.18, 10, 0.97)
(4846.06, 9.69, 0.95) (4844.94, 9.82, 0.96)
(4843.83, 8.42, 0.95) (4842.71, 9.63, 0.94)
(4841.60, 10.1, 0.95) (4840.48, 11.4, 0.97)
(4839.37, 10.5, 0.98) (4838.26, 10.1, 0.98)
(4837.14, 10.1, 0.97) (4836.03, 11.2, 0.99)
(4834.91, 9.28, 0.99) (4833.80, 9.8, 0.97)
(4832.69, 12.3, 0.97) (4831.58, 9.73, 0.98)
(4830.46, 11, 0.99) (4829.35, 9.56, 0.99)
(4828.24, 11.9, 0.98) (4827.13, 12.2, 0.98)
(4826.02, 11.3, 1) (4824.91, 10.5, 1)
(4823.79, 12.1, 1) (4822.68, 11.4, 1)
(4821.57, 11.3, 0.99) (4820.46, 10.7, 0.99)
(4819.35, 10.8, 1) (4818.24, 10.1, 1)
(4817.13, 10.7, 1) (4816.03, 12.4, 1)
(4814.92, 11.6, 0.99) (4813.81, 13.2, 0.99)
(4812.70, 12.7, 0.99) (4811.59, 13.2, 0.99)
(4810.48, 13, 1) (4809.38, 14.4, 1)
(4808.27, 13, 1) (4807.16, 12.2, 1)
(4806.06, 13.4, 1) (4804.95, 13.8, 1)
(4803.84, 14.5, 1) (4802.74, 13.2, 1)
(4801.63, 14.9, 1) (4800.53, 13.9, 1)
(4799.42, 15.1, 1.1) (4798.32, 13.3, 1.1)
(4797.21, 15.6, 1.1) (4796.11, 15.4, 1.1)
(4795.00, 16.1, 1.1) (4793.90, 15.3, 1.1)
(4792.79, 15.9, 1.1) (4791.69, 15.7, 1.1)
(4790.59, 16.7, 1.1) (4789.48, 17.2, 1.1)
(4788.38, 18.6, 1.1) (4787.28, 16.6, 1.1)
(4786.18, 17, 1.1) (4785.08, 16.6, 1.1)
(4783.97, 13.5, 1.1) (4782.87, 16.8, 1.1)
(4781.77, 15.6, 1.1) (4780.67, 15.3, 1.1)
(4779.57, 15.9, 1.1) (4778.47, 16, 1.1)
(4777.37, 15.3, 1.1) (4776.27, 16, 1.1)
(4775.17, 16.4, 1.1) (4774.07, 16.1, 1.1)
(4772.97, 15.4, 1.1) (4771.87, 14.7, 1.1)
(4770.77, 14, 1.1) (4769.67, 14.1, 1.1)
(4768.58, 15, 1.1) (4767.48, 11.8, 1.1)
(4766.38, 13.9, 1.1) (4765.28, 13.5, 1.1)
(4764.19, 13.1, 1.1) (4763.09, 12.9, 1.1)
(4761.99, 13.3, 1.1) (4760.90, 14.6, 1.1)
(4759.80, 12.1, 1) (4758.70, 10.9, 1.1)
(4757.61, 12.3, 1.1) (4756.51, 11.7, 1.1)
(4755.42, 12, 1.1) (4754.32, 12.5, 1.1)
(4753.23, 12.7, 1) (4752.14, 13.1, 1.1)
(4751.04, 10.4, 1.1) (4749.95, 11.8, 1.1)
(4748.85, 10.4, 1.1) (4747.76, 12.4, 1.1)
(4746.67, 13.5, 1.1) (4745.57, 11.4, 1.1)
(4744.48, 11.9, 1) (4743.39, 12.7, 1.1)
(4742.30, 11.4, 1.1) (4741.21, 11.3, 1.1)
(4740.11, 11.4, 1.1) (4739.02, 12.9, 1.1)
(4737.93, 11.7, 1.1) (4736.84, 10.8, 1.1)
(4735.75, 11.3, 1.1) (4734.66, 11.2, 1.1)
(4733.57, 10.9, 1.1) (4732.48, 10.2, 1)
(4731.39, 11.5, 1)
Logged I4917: 4.39 Angstrom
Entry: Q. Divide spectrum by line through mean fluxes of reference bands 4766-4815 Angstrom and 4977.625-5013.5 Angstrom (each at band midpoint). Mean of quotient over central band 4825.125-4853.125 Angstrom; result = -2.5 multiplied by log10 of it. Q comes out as 0.28 mag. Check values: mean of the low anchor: 14.9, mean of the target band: 10.3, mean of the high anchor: 7.91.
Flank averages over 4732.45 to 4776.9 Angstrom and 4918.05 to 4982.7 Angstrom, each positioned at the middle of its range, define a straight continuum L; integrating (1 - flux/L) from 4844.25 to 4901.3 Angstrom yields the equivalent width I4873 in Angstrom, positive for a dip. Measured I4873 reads 5.4 Angstrom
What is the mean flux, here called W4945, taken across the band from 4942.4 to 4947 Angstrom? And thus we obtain 8.37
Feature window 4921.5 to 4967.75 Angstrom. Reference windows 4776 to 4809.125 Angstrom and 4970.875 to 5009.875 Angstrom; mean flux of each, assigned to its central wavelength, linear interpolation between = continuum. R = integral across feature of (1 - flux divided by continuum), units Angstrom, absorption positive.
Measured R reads 7.5 Angstrom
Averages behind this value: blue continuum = 15.3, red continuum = 7.99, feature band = 8.09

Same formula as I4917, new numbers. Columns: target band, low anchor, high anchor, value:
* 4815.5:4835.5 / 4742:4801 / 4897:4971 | 2.0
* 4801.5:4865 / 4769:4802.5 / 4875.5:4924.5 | 9.0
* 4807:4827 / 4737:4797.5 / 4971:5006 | 1.2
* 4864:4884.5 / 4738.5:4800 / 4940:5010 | 3.8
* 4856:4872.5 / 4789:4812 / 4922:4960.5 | 3.3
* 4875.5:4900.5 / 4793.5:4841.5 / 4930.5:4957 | 3.5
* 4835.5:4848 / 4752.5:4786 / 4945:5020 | 2.1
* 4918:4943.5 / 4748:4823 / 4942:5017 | 3.3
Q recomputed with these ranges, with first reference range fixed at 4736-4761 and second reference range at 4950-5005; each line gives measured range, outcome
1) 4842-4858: 0.08 mag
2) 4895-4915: 0.12 mag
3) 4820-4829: -0.07 mag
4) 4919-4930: 0.11 mag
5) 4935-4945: 0.04 mag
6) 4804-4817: -0.19 mag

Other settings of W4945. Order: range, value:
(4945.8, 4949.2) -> 8.69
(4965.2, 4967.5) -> 8.54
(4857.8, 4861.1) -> 9.51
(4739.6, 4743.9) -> 11.7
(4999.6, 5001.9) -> 7.39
